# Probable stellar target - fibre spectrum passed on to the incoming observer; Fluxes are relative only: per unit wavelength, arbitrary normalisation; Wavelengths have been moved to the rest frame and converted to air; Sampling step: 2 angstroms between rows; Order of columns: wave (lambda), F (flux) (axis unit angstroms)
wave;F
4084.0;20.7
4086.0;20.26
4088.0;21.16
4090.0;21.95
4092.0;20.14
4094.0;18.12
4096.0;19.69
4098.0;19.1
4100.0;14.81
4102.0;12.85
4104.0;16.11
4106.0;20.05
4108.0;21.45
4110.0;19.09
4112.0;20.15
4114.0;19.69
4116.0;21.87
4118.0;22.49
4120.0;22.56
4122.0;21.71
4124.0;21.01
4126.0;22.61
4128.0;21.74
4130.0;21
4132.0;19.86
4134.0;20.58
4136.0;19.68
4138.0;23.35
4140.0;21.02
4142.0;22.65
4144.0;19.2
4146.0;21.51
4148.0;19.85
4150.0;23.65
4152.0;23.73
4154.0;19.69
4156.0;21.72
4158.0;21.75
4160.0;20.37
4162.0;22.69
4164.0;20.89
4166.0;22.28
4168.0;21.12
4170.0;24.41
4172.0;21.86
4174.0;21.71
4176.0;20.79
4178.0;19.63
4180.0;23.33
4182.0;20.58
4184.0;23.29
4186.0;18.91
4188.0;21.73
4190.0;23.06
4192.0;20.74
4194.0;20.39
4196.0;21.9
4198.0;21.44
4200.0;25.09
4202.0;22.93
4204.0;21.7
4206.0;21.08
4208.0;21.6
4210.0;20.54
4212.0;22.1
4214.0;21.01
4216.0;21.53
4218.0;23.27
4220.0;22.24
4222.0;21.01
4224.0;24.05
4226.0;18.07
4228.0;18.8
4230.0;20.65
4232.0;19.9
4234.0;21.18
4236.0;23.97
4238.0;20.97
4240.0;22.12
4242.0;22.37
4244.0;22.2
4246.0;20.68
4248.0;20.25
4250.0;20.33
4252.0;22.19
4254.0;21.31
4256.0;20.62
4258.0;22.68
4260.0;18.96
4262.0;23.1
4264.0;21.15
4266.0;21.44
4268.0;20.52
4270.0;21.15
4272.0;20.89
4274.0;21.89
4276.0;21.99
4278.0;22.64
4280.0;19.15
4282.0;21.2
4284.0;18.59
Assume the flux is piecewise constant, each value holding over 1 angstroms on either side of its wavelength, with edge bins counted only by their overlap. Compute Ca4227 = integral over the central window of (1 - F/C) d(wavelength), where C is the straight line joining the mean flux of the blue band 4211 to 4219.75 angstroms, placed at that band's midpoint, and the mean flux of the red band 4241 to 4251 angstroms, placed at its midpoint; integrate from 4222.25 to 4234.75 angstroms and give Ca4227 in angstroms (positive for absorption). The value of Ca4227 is 0.7 angstroms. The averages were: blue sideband 22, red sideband 21.2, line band 20.5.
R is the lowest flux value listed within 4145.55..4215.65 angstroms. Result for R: 18.91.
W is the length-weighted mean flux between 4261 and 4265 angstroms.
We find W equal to 22.1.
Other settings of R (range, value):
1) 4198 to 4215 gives 20.54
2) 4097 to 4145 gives 12.85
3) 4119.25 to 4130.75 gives 21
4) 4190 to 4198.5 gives 20.39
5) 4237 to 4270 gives 18.96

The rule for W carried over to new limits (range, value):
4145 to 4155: 21.7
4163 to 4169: 21.4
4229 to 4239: 21.3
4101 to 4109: 17.6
